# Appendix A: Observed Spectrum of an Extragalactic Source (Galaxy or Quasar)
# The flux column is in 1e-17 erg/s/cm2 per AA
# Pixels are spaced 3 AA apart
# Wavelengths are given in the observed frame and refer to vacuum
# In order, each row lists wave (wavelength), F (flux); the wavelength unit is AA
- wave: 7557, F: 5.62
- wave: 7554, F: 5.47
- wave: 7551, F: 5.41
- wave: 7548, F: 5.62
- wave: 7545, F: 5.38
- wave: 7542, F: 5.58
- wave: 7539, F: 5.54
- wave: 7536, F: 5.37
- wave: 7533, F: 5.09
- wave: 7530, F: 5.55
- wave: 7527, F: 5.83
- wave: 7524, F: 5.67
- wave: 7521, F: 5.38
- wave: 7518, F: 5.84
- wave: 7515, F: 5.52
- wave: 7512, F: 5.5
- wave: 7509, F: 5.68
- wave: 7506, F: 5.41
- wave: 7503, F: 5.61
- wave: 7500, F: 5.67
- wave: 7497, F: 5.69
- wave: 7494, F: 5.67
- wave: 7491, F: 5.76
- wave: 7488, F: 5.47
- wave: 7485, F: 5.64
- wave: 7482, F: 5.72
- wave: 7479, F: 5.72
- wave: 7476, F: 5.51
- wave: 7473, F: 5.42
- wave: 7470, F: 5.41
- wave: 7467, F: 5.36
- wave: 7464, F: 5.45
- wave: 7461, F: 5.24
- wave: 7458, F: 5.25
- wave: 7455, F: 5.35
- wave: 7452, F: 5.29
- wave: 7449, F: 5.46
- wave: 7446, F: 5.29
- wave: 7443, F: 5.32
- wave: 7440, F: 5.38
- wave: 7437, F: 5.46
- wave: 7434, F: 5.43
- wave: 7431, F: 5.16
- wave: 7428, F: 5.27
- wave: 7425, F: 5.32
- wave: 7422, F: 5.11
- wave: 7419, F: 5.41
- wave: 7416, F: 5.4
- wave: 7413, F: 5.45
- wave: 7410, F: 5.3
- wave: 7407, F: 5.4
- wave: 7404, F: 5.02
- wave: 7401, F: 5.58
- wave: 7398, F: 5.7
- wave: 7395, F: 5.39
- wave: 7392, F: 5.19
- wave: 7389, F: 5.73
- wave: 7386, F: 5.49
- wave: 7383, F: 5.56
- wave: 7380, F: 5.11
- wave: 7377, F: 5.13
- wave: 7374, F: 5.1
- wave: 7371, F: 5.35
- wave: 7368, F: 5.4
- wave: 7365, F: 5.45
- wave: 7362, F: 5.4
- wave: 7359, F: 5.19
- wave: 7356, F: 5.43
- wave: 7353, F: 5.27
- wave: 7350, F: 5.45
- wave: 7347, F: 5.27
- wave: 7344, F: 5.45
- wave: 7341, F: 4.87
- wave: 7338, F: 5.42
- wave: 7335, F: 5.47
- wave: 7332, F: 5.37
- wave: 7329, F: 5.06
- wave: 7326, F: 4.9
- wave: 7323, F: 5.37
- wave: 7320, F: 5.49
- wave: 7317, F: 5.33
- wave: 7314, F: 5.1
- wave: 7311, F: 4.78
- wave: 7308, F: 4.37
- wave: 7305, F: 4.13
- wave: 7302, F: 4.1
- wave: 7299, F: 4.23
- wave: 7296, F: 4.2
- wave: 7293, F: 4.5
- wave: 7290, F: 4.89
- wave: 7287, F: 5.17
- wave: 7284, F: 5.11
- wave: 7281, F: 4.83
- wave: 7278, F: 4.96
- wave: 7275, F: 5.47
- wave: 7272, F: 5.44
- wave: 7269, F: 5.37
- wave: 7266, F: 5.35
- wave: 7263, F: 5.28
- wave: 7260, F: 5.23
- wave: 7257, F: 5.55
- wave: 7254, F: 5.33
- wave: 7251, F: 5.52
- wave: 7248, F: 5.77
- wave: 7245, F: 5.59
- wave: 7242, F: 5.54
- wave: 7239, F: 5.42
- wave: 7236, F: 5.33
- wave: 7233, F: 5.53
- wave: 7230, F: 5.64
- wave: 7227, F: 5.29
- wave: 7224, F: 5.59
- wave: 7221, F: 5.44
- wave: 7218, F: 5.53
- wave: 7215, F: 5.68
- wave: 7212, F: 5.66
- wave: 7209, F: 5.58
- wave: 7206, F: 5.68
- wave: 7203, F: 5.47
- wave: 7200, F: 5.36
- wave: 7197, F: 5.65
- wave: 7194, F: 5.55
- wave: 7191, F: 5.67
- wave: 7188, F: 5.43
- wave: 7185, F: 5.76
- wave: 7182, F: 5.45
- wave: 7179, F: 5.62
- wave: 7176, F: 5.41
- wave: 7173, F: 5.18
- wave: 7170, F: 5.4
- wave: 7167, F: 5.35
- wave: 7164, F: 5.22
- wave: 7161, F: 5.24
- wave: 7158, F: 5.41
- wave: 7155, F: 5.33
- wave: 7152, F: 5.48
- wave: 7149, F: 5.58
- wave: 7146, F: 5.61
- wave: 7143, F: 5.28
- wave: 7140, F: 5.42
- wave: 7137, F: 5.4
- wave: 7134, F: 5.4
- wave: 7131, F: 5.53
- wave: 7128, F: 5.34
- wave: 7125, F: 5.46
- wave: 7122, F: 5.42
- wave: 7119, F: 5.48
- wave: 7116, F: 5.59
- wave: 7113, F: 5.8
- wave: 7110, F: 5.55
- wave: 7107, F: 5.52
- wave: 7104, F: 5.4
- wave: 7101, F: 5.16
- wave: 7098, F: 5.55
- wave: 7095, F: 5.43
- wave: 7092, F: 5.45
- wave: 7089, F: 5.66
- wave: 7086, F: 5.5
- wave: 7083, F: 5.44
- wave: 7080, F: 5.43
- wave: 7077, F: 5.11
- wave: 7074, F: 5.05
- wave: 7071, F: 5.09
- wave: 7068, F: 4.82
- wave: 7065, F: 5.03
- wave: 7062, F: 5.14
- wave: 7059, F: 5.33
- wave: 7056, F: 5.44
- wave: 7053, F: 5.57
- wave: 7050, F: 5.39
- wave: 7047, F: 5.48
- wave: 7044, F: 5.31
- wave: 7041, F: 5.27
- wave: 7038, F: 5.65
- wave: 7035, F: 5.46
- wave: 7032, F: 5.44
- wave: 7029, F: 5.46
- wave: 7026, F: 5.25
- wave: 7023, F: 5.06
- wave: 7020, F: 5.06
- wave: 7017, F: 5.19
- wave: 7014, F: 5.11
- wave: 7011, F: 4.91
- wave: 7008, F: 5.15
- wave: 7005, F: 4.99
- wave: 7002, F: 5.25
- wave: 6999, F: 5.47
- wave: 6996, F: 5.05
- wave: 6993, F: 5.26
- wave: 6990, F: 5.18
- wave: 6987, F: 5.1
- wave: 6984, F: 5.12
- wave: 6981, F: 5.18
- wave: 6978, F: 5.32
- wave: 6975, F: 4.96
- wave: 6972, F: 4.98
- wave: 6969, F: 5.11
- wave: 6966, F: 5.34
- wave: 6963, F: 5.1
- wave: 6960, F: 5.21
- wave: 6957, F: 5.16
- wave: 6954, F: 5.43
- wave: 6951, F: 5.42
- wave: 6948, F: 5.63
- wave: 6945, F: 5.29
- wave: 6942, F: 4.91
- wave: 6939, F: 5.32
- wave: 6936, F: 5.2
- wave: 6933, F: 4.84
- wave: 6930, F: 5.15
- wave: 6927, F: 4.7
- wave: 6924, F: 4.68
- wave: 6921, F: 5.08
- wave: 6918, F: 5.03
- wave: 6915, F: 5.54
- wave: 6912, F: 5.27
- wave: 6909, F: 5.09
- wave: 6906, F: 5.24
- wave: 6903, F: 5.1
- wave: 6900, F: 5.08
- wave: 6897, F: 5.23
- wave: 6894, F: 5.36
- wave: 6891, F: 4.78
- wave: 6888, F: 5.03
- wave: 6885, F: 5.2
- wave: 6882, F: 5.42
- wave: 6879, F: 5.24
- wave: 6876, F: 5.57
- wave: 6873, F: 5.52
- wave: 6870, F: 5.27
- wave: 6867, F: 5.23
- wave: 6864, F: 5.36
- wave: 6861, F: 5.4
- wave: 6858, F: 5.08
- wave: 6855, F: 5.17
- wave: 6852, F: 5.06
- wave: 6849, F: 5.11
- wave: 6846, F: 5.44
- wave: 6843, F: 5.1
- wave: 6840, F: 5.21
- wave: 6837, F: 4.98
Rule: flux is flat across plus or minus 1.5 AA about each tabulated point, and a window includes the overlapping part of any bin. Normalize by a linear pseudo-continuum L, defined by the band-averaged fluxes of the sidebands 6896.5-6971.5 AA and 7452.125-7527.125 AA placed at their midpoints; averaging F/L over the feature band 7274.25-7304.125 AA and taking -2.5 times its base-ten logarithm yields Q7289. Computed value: 0.15 mag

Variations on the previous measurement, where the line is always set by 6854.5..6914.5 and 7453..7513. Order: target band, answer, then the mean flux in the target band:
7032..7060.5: -0.02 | 5.43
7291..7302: 0.25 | 4.31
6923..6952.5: 0.03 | 5.12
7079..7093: -0.03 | 5.5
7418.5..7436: 0.04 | 5.28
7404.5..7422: 0.03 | 5.35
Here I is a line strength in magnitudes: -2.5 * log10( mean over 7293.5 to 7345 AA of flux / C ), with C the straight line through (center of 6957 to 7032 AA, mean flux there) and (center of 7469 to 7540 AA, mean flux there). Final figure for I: 0.11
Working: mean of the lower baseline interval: 5.16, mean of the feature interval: 4.91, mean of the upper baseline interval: 5.57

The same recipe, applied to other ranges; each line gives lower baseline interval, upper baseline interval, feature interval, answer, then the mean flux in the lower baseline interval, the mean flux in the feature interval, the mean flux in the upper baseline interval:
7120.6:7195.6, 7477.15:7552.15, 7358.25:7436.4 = 0.036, 5.44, 5.35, 5.57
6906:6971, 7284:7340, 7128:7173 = -0.080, 5.17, 5.39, 4.89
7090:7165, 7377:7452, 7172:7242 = -0.019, 5.44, 5.52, 5.37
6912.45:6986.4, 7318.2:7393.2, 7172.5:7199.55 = -0.057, 5.16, 5.53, 5.32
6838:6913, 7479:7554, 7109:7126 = -0.040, 5.22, 5.55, 5.57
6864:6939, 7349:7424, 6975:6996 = 0.007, 5.17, 5.17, 5.36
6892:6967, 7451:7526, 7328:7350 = 0.030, 5.17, 5.29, 5.53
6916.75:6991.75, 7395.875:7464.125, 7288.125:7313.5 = 0.191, 5.14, 4.44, 5.35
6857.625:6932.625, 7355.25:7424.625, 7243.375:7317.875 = 0.062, 5.18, 5.02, 5.36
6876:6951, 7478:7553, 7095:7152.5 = -0.034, 5.16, 5.47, 5.57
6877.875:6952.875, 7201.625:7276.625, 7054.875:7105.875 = 0.006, 5.15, 5.3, 5.49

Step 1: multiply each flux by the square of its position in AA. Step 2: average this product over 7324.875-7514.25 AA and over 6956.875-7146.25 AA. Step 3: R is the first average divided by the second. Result 1.1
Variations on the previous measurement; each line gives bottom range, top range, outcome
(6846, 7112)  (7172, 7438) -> 1.11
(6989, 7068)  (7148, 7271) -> 1.10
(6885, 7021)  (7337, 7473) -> 1.18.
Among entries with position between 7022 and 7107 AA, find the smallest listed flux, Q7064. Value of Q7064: 4.82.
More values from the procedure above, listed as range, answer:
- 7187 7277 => 5.23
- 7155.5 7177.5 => 5.18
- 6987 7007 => 4.99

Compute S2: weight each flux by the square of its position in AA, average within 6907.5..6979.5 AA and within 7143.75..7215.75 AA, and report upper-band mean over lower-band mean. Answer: 1.14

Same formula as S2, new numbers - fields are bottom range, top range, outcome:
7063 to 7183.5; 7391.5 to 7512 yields 1.10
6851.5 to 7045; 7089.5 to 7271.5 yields 1.12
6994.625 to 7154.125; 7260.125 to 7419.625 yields 1.04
